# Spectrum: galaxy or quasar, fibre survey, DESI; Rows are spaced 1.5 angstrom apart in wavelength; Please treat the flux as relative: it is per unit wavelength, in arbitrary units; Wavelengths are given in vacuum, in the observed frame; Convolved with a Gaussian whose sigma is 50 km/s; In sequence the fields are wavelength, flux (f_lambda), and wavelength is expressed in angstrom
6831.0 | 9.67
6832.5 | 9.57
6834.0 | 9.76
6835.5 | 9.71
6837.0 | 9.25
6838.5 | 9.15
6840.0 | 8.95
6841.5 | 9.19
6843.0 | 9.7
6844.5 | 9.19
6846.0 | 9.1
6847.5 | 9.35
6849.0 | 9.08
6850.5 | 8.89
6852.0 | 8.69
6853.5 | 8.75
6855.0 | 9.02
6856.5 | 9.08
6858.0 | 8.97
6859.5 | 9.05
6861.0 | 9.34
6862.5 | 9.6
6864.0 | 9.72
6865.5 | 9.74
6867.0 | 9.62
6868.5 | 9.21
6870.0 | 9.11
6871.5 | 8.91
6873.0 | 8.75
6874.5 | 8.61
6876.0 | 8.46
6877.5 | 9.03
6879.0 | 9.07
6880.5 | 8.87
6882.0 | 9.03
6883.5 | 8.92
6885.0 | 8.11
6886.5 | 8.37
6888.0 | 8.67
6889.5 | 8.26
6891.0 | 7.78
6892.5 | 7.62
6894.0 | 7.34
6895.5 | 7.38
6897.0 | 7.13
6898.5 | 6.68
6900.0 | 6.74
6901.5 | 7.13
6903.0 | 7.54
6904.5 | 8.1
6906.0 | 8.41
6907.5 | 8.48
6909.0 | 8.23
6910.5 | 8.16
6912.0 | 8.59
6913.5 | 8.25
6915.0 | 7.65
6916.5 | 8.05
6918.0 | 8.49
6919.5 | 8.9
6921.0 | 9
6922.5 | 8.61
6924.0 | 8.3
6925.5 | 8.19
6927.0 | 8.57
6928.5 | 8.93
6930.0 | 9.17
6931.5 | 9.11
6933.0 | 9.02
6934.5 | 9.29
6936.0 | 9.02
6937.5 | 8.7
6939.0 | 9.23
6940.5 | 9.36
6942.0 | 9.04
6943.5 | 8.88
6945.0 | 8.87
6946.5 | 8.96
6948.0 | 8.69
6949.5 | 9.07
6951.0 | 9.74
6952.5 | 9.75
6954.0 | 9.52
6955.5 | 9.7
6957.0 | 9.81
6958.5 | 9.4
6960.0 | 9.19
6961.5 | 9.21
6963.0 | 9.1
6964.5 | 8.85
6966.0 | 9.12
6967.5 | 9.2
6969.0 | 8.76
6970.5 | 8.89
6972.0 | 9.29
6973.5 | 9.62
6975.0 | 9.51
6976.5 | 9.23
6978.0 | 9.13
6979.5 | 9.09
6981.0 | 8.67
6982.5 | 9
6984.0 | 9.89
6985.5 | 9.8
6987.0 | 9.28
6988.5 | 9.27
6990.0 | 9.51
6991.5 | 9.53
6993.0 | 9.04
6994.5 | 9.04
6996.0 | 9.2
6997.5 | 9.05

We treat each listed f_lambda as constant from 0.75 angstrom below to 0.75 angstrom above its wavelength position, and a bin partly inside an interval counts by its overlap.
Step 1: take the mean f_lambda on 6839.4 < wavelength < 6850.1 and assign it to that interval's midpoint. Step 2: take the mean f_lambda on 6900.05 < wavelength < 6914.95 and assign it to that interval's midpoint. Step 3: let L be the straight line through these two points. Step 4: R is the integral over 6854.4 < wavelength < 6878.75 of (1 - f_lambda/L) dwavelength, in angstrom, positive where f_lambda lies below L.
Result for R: -0.9 angstrom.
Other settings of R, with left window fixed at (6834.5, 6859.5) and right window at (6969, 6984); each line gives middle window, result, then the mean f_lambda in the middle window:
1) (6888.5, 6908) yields 3.3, 7.59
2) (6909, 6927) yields 1.5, 8.38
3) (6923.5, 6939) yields 0.5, 8.86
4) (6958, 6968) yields 0.0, 9.15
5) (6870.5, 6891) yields 1.1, 8.67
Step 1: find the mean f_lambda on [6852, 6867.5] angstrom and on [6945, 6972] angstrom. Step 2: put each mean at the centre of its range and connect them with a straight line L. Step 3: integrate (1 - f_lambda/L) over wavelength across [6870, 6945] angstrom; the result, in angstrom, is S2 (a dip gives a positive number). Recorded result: 6.64 angstrom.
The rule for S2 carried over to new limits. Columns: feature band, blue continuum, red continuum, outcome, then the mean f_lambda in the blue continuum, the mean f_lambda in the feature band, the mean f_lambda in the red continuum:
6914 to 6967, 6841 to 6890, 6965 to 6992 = 1.13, 9.02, 8.98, 9.26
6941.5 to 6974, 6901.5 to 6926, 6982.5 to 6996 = -1.06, 8.27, 9.21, 9.38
